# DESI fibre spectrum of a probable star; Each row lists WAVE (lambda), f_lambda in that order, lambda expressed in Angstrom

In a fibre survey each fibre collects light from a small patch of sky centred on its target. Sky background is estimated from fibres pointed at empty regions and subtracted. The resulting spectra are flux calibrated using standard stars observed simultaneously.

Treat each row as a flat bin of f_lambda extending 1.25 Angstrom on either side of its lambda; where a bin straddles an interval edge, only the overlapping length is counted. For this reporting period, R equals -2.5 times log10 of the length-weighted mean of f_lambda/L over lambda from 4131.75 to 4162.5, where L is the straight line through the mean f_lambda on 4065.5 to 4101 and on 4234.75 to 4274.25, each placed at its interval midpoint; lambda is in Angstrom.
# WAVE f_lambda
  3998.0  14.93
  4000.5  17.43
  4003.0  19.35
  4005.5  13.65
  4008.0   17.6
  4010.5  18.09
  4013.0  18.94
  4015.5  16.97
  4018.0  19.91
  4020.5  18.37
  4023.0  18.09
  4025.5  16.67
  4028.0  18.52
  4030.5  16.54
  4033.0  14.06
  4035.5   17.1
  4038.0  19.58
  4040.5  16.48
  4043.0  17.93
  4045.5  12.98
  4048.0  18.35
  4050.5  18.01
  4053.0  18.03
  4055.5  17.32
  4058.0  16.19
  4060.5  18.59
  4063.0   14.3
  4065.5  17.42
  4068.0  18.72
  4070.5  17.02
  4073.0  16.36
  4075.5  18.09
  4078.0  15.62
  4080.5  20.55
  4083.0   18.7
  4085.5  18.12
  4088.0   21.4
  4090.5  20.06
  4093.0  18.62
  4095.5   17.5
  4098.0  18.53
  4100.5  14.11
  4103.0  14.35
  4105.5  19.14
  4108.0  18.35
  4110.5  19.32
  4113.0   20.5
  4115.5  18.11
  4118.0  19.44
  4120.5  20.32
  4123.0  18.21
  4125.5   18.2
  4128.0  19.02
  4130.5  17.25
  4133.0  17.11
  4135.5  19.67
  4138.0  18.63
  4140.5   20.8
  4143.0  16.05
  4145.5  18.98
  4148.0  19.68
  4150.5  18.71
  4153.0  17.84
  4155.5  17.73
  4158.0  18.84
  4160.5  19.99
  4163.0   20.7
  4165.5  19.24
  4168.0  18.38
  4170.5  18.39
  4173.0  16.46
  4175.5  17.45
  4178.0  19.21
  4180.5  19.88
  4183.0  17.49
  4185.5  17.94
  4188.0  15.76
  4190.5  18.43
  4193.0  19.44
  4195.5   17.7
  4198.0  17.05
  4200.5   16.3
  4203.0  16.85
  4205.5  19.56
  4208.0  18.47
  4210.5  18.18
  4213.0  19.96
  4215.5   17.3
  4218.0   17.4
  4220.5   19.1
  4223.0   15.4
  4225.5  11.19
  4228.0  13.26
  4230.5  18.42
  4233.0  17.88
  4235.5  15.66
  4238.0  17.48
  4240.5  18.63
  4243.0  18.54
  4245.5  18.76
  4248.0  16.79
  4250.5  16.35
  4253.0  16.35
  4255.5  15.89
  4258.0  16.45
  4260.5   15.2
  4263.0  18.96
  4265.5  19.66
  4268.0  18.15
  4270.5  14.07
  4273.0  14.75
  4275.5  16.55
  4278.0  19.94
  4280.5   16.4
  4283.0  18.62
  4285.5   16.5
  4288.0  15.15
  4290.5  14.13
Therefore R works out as -0.06 mag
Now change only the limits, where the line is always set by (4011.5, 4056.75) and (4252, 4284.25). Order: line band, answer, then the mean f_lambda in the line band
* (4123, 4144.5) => -0.066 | 18.3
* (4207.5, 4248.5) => -0.007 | 17.2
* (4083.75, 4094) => -0.129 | 19.5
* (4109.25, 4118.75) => -0.121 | 19.3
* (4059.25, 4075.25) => 0.015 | 17.1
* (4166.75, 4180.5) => -0.060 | 18.2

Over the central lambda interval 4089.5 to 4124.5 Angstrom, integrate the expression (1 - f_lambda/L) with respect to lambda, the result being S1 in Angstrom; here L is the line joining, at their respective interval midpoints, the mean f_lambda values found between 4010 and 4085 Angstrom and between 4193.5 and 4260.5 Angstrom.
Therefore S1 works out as -2.0 Angstrom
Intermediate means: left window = 17.5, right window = 17.1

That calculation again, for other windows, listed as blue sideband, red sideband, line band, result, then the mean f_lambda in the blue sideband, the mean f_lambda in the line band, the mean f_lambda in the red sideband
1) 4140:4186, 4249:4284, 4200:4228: 1.1 Angstrom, 18.6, 17.1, 16.9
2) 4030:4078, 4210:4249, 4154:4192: -3.0 Angstrom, 17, 18.4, 17.1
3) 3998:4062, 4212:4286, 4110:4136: -2.4 Angstrom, 17.3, 18.8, 17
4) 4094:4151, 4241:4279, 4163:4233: 0.2 Angstrom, 18.3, 17.6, 17.1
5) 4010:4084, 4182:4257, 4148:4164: -1.6 Angstrom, 17.4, 19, 17.2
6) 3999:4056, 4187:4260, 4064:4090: -1.3 Angstrom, 17.4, 18.2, 17.2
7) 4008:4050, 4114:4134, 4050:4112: 0.8 Angstrom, 17.4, 17.8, 18.5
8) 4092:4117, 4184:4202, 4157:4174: -1.2 Angstrom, 17.9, 18.9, 17.5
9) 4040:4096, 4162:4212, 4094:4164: -2.1 Angstrom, 17.7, 18.5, 18.1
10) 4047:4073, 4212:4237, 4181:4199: -1.2 Angstrom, 17.3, 17.8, 16.5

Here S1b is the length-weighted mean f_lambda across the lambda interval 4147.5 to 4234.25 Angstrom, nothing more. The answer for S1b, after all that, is 17.9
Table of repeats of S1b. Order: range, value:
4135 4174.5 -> 18.7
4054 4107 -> 17.7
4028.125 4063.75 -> 16.9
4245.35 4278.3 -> 16.8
